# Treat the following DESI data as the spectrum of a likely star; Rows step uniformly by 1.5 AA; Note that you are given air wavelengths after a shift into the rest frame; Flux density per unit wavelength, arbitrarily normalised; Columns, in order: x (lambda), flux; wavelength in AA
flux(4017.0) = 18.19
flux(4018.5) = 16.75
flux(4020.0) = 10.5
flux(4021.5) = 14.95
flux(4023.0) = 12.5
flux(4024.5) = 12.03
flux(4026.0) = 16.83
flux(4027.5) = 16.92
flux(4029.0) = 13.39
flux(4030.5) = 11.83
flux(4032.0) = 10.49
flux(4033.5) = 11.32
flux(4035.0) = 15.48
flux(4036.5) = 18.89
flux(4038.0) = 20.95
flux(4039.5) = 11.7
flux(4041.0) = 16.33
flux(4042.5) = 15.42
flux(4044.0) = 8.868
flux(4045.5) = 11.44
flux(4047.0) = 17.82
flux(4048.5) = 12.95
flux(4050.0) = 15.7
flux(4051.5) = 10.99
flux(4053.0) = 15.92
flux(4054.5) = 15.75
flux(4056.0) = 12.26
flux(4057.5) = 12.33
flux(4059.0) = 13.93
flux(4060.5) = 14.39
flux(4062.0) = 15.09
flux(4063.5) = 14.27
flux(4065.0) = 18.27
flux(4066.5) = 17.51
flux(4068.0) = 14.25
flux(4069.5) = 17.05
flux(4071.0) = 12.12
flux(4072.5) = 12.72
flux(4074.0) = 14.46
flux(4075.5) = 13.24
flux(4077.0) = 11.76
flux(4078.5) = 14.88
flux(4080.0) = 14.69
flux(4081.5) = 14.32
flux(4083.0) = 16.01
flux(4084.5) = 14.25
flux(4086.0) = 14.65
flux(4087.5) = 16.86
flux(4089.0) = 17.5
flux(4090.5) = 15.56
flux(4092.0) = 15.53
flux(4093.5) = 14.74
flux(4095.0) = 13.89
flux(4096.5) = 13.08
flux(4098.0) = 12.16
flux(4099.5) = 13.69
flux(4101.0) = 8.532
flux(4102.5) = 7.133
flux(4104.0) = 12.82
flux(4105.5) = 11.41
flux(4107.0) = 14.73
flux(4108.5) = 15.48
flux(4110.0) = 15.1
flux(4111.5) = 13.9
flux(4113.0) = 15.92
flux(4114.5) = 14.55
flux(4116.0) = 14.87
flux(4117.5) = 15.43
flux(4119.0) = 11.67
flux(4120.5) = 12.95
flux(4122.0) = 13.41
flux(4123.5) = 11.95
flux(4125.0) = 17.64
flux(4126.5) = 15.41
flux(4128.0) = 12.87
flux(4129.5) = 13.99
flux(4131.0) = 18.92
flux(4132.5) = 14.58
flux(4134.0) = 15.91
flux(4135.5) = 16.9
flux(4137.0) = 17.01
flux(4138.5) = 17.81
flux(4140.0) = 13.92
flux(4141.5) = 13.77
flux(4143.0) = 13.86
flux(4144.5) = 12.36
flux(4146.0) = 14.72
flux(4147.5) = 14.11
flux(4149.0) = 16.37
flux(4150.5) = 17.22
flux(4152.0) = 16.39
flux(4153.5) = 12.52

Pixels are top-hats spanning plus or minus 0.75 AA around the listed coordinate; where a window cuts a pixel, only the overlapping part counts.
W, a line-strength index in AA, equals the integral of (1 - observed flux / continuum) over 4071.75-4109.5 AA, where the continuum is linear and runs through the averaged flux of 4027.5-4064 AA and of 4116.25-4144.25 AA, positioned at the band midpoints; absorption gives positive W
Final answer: 1.89 AA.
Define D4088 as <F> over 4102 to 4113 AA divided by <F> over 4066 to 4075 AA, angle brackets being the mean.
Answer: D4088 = 0.9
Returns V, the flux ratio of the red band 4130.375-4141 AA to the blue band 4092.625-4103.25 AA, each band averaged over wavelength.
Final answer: 1.37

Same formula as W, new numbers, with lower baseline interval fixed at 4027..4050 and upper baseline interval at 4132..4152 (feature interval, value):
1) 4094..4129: 3.7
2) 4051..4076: 0.2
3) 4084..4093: -0.6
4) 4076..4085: 0.3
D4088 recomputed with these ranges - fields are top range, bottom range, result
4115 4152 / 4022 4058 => 1.06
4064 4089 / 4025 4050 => 1.03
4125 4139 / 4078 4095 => 1.04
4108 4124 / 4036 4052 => 0.97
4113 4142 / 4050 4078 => 1.05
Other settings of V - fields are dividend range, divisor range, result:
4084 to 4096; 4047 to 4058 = 1.10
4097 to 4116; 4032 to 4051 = 0.90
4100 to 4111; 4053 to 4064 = 0.87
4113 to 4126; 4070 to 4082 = 1.05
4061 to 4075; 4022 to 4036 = 1.11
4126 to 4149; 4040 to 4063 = 1.09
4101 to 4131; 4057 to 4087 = 0.95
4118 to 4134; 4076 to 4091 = 0.96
